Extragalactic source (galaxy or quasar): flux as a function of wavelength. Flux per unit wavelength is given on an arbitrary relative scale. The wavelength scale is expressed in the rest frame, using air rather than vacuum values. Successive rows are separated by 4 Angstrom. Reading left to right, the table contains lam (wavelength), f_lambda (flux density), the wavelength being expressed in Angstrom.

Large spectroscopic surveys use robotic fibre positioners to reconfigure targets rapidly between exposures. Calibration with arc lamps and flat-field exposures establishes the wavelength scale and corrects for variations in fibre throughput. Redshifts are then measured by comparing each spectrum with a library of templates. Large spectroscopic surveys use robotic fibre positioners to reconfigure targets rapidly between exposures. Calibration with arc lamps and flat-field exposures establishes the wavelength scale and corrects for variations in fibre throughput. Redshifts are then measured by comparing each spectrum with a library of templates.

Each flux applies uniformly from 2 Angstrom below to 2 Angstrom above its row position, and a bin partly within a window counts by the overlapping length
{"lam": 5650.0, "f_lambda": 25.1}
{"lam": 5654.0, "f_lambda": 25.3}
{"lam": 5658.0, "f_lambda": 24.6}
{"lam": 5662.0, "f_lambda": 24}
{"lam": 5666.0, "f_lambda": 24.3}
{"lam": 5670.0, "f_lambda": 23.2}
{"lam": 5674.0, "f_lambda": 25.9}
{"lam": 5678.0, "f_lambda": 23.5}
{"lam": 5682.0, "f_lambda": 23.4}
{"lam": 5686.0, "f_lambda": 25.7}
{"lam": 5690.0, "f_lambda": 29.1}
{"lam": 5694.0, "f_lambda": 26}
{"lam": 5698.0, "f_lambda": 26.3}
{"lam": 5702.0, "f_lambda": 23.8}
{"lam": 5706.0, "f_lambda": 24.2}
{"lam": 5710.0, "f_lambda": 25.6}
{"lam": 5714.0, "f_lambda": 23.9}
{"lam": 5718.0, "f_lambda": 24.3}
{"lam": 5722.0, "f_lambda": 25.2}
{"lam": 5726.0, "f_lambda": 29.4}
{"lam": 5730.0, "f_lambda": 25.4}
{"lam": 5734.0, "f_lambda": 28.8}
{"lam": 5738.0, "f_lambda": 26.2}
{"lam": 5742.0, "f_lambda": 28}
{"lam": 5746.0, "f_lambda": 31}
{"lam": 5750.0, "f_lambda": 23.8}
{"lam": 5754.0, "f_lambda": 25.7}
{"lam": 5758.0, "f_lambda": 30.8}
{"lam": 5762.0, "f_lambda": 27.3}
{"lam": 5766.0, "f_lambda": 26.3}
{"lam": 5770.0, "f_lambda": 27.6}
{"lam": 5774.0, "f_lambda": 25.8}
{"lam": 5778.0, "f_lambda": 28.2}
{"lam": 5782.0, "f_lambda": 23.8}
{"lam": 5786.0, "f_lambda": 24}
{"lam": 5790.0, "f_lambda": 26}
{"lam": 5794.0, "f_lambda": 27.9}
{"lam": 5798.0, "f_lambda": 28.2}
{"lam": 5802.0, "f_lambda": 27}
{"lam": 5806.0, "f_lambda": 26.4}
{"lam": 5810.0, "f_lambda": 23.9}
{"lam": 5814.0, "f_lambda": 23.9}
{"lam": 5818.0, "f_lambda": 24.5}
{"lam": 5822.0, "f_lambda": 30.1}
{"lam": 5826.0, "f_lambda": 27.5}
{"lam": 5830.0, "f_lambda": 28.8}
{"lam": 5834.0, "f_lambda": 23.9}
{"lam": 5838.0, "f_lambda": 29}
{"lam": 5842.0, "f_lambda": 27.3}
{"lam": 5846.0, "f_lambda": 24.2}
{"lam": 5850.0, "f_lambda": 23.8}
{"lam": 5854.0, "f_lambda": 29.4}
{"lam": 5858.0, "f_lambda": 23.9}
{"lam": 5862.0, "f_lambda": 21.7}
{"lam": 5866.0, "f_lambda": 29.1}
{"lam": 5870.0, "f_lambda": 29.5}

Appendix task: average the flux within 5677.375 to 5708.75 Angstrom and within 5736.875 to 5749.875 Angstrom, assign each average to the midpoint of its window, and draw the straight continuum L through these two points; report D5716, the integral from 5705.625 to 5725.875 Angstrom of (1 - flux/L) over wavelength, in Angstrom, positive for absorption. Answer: 1.1 Angstrom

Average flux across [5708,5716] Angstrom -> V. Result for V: 24.8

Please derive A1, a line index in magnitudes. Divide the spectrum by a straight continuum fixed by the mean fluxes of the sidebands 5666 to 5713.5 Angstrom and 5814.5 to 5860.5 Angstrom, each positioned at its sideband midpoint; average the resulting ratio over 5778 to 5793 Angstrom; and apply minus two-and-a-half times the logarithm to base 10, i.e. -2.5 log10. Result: 0.028 mag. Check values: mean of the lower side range 25.1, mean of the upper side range 26.4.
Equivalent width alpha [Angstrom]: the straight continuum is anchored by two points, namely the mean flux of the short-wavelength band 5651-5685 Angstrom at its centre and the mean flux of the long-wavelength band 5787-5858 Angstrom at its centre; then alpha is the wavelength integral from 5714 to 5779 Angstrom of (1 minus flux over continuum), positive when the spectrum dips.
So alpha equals -4.0 Angstrom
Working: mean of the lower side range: 24.3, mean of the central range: 27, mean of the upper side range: 26.5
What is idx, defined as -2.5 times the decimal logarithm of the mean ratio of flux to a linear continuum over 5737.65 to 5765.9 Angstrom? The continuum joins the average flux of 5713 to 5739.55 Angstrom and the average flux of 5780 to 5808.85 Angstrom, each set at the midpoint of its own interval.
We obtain -0.05 mag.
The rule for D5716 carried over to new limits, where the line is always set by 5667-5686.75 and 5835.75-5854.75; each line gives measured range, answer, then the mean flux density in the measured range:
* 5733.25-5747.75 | -1.9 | 28.4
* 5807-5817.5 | 0.7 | 24.2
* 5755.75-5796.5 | -1.9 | 26.8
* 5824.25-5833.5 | -0.4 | 27.5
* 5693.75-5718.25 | -0.2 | 24.8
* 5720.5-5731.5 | -0.8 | 26.8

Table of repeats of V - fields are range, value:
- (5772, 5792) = 25.6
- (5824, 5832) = 28.1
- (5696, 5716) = 24.8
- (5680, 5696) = 26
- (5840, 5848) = 25.8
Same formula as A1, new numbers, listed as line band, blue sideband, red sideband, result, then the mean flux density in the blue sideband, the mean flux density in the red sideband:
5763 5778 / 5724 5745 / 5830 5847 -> 0.02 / 27.7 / 26.5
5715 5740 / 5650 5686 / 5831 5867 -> -0.07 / 24.4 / 25.8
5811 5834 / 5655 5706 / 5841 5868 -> -0.05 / 25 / 25.6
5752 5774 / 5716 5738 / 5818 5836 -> -0.02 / 26.6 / 27.2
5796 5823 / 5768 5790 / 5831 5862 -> -0.01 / 25.9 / 25.7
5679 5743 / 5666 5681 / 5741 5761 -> 0.00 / 24.2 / 27.8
